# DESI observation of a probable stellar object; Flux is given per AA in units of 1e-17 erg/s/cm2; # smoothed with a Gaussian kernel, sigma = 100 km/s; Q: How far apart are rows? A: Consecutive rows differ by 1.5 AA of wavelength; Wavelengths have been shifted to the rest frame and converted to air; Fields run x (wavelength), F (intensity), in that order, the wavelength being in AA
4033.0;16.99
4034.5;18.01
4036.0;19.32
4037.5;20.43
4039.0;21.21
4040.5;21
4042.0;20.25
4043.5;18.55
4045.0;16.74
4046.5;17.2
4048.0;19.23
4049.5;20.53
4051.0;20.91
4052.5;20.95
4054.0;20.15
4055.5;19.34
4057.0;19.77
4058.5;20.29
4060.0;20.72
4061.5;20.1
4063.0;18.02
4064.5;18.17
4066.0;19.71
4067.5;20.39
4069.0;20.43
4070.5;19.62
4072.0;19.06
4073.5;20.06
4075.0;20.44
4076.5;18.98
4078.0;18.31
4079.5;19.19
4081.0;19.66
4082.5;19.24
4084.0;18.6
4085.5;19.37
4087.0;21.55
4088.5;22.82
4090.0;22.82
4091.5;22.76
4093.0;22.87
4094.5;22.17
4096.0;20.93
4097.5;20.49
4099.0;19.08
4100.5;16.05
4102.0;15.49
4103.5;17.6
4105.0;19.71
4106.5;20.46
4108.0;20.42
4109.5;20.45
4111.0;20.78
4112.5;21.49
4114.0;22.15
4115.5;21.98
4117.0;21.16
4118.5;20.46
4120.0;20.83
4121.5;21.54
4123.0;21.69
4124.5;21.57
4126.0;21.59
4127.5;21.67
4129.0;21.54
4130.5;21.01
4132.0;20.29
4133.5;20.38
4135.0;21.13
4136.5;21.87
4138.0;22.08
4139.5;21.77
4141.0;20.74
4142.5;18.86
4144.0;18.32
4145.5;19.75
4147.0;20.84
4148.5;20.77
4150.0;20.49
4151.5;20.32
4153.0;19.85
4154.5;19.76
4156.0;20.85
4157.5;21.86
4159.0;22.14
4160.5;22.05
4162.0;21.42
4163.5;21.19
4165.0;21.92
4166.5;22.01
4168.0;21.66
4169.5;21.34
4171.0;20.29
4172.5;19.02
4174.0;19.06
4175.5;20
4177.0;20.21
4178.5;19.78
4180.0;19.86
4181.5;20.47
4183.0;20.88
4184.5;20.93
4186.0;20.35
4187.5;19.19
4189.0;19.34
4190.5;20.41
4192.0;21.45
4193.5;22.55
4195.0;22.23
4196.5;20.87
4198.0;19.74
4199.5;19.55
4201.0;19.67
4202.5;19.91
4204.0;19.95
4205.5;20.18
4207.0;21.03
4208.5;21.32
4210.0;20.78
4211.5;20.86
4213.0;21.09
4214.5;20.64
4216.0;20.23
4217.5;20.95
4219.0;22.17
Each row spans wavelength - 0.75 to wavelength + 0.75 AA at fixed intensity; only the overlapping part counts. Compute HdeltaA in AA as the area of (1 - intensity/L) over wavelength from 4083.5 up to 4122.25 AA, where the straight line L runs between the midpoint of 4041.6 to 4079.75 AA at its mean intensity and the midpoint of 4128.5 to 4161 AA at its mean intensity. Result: -0.8 AA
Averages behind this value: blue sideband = 19.5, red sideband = 20.7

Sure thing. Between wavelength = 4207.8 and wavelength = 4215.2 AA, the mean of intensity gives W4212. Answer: 20.9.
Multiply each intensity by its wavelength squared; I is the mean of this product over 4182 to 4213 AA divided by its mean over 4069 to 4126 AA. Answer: 1.1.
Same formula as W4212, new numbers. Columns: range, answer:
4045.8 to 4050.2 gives 19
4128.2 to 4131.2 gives 21.3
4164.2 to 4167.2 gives 22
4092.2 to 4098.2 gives 21.6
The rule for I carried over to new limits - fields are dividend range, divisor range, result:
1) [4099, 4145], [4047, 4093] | 1.05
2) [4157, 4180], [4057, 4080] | 1.12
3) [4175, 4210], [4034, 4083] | 1.11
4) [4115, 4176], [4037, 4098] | 1.08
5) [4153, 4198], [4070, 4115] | 1.08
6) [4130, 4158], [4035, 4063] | 1.09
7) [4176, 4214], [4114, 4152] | 1.01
